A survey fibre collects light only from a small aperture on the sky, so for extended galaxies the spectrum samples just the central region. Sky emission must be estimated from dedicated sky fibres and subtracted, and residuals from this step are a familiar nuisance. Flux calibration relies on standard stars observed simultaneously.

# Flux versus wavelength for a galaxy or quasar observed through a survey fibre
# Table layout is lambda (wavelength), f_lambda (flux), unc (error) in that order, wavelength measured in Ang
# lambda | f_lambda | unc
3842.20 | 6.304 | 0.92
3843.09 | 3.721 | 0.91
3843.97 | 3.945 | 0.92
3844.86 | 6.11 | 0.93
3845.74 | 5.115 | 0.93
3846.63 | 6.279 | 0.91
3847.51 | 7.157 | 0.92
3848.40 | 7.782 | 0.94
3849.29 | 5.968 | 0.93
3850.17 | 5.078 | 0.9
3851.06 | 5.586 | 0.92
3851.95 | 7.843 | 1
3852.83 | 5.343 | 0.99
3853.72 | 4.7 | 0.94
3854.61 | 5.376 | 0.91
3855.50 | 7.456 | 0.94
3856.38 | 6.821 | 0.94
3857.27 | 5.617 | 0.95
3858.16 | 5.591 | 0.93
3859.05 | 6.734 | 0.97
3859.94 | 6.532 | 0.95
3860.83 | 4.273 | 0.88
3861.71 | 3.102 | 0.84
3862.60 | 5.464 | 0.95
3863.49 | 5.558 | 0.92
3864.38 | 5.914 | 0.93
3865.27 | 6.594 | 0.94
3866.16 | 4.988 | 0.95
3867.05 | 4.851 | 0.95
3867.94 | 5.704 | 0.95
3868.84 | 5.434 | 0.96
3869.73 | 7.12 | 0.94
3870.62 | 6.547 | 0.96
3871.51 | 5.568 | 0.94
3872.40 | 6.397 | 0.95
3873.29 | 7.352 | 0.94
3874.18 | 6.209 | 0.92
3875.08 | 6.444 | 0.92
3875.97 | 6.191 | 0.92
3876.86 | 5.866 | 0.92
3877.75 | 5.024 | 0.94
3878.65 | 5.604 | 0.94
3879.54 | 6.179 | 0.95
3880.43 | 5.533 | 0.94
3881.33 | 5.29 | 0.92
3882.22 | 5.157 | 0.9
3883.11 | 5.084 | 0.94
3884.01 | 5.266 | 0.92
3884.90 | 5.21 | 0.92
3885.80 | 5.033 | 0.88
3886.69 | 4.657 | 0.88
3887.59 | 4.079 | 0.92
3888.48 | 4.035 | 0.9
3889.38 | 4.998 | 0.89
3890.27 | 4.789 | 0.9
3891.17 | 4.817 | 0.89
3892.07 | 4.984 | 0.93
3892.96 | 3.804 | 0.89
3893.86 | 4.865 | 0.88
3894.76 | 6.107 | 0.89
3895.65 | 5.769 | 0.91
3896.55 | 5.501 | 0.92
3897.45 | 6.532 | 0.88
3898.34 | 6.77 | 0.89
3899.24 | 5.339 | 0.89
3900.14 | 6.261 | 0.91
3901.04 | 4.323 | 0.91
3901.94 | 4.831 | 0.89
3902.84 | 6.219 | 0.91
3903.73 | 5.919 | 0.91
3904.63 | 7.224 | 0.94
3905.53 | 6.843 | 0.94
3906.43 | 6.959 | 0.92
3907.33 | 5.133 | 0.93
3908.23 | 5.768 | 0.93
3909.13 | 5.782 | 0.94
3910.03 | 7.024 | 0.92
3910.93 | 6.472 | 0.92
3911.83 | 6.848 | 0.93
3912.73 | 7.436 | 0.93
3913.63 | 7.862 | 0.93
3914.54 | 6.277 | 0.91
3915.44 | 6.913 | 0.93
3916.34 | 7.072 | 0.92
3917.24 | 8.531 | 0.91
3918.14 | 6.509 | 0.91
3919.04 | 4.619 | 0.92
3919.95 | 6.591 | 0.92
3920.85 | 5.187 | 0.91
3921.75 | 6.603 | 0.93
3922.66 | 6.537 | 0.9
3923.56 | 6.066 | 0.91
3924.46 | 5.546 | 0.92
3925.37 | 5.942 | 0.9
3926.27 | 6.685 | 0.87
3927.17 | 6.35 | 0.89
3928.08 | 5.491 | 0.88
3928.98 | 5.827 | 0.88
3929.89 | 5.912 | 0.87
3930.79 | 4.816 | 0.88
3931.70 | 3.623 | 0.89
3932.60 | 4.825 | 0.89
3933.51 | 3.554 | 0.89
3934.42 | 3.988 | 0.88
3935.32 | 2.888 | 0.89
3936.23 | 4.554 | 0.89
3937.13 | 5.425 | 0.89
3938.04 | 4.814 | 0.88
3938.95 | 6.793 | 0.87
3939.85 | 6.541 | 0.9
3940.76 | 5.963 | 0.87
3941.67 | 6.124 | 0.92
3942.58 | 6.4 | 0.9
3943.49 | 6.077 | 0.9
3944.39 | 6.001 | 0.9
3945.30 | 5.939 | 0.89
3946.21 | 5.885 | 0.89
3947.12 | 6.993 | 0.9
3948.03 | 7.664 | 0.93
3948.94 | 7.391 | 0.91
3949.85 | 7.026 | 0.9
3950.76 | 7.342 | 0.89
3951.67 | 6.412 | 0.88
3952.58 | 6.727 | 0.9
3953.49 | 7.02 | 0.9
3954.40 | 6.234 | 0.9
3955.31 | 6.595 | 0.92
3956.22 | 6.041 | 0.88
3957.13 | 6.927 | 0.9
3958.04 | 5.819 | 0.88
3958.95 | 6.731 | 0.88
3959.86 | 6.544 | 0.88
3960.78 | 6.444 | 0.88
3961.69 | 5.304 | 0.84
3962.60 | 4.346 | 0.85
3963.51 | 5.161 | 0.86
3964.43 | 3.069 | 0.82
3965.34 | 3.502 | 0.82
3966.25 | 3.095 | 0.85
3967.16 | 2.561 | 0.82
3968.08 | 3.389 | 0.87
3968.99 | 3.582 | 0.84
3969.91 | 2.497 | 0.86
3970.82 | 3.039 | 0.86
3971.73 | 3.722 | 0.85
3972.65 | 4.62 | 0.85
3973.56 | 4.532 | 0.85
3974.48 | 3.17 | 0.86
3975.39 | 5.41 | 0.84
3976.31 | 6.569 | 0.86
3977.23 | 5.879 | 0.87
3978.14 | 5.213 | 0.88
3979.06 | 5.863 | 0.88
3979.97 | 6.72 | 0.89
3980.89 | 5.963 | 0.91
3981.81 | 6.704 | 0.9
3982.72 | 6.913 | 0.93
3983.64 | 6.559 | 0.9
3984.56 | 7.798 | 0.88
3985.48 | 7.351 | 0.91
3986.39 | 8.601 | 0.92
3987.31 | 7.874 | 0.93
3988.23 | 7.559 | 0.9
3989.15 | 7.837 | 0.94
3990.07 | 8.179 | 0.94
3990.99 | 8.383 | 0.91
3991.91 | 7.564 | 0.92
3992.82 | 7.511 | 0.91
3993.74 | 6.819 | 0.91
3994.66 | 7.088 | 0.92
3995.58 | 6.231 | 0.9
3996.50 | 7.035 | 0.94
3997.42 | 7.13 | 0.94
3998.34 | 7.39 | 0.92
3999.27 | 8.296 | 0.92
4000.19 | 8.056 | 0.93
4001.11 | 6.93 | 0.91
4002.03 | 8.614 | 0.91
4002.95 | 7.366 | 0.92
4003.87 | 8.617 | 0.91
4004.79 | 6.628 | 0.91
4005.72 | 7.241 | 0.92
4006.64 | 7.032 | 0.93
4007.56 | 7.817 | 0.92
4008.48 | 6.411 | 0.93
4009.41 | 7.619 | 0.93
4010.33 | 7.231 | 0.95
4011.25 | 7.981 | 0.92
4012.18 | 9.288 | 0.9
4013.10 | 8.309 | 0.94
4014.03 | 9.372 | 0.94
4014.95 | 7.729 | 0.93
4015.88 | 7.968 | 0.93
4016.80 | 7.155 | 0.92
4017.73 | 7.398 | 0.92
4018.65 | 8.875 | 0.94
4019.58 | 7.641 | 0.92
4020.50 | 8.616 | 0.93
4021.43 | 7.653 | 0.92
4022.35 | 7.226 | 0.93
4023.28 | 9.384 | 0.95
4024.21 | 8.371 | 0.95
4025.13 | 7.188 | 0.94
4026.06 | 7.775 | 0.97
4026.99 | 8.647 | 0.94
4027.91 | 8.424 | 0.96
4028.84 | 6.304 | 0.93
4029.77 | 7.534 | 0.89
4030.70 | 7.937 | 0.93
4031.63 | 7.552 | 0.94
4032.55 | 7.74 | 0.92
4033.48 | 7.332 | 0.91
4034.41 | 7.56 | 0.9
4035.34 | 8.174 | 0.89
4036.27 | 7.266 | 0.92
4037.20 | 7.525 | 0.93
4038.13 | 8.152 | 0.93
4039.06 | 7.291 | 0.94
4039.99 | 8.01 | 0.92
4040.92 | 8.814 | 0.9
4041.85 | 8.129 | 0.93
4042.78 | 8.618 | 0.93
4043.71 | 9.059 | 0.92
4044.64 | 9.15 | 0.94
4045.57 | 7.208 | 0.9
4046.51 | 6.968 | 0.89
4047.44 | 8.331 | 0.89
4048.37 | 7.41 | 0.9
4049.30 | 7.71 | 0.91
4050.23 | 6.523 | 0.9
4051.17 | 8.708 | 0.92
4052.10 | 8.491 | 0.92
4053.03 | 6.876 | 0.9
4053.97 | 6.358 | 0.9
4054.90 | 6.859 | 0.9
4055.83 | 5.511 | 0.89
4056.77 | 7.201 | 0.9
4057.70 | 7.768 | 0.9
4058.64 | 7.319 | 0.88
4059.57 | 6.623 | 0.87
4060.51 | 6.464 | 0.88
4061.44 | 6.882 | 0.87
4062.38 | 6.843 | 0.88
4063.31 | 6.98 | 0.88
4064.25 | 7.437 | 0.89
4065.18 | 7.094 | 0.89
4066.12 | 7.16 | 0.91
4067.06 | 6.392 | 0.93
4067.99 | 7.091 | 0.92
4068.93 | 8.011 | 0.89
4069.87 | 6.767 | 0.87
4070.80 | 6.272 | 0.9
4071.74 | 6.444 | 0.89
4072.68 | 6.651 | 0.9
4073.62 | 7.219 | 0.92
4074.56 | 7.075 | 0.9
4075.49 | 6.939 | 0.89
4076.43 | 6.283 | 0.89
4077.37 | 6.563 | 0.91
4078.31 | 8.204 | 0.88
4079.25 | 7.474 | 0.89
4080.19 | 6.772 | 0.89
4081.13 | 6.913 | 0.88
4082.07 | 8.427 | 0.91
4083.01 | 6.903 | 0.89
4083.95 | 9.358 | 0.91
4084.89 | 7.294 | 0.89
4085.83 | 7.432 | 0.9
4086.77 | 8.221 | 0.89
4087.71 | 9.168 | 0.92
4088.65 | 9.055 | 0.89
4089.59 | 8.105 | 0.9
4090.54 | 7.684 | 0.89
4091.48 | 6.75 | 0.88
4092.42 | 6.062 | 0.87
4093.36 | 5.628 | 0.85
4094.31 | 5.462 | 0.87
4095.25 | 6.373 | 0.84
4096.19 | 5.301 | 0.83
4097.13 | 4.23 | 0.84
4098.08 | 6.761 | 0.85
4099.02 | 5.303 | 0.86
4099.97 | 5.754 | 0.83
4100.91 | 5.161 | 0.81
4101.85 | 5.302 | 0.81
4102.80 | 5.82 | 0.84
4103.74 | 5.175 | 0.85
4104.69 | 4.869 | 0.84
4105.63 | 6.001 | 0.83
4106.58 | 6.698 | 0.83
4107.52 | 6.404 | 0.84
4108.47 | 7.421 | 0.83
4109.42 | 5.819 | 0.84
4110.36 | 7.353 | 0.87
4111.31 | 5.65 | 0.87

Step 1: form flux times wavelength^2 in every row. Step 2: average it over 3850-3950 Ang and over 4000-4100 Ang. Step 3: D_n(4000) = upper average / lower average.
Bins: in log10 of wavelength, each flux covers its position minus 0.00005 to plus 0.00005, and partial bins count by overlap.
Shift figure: 1.38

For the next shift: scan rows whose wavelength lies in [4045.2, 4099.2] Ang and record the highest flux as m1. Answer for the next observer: 9.358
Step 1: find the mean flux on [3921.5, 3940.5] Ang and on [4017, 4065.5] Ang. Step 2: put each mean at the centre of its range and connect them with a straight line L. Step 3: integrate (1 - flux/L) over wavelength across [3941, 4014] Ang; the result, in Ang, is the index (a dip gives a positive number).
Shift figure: -1.0 Ang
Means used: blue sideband 5.36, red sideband 7.63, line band 6.42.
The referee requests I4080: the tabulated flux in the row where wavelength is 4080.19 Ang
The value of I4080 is 6.772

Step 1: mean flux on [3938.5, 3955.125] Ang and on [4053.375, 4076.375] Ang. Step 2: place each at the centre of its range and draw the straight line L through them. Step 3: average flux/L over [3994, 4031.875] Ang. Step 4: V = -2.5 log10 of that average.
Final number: -0.147 mag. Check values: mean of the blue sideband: 6.59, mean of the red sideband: 6.88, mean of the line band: 7.73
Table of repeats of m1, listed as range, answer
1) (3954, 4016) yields 9.372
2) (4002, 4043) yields 9.384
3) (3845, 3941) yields 8.531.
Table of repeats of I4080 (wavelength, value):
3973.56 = 4.532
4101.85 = 5.302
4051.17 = 8.708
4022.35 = 7.226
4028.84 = 6.304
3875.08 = 6.444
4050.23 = 6.523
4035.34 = 8.174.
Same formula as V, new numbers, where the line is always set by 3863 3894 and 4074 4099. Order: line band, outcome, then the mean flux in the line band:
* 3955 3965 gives 0.074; 5.69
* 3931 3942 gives 0.203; 4.91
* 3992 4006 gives -0.160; 7.4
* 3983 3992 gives -0.225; 7.75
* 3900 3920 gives -0.125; 6.41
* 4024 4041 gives -0.165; 7.74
